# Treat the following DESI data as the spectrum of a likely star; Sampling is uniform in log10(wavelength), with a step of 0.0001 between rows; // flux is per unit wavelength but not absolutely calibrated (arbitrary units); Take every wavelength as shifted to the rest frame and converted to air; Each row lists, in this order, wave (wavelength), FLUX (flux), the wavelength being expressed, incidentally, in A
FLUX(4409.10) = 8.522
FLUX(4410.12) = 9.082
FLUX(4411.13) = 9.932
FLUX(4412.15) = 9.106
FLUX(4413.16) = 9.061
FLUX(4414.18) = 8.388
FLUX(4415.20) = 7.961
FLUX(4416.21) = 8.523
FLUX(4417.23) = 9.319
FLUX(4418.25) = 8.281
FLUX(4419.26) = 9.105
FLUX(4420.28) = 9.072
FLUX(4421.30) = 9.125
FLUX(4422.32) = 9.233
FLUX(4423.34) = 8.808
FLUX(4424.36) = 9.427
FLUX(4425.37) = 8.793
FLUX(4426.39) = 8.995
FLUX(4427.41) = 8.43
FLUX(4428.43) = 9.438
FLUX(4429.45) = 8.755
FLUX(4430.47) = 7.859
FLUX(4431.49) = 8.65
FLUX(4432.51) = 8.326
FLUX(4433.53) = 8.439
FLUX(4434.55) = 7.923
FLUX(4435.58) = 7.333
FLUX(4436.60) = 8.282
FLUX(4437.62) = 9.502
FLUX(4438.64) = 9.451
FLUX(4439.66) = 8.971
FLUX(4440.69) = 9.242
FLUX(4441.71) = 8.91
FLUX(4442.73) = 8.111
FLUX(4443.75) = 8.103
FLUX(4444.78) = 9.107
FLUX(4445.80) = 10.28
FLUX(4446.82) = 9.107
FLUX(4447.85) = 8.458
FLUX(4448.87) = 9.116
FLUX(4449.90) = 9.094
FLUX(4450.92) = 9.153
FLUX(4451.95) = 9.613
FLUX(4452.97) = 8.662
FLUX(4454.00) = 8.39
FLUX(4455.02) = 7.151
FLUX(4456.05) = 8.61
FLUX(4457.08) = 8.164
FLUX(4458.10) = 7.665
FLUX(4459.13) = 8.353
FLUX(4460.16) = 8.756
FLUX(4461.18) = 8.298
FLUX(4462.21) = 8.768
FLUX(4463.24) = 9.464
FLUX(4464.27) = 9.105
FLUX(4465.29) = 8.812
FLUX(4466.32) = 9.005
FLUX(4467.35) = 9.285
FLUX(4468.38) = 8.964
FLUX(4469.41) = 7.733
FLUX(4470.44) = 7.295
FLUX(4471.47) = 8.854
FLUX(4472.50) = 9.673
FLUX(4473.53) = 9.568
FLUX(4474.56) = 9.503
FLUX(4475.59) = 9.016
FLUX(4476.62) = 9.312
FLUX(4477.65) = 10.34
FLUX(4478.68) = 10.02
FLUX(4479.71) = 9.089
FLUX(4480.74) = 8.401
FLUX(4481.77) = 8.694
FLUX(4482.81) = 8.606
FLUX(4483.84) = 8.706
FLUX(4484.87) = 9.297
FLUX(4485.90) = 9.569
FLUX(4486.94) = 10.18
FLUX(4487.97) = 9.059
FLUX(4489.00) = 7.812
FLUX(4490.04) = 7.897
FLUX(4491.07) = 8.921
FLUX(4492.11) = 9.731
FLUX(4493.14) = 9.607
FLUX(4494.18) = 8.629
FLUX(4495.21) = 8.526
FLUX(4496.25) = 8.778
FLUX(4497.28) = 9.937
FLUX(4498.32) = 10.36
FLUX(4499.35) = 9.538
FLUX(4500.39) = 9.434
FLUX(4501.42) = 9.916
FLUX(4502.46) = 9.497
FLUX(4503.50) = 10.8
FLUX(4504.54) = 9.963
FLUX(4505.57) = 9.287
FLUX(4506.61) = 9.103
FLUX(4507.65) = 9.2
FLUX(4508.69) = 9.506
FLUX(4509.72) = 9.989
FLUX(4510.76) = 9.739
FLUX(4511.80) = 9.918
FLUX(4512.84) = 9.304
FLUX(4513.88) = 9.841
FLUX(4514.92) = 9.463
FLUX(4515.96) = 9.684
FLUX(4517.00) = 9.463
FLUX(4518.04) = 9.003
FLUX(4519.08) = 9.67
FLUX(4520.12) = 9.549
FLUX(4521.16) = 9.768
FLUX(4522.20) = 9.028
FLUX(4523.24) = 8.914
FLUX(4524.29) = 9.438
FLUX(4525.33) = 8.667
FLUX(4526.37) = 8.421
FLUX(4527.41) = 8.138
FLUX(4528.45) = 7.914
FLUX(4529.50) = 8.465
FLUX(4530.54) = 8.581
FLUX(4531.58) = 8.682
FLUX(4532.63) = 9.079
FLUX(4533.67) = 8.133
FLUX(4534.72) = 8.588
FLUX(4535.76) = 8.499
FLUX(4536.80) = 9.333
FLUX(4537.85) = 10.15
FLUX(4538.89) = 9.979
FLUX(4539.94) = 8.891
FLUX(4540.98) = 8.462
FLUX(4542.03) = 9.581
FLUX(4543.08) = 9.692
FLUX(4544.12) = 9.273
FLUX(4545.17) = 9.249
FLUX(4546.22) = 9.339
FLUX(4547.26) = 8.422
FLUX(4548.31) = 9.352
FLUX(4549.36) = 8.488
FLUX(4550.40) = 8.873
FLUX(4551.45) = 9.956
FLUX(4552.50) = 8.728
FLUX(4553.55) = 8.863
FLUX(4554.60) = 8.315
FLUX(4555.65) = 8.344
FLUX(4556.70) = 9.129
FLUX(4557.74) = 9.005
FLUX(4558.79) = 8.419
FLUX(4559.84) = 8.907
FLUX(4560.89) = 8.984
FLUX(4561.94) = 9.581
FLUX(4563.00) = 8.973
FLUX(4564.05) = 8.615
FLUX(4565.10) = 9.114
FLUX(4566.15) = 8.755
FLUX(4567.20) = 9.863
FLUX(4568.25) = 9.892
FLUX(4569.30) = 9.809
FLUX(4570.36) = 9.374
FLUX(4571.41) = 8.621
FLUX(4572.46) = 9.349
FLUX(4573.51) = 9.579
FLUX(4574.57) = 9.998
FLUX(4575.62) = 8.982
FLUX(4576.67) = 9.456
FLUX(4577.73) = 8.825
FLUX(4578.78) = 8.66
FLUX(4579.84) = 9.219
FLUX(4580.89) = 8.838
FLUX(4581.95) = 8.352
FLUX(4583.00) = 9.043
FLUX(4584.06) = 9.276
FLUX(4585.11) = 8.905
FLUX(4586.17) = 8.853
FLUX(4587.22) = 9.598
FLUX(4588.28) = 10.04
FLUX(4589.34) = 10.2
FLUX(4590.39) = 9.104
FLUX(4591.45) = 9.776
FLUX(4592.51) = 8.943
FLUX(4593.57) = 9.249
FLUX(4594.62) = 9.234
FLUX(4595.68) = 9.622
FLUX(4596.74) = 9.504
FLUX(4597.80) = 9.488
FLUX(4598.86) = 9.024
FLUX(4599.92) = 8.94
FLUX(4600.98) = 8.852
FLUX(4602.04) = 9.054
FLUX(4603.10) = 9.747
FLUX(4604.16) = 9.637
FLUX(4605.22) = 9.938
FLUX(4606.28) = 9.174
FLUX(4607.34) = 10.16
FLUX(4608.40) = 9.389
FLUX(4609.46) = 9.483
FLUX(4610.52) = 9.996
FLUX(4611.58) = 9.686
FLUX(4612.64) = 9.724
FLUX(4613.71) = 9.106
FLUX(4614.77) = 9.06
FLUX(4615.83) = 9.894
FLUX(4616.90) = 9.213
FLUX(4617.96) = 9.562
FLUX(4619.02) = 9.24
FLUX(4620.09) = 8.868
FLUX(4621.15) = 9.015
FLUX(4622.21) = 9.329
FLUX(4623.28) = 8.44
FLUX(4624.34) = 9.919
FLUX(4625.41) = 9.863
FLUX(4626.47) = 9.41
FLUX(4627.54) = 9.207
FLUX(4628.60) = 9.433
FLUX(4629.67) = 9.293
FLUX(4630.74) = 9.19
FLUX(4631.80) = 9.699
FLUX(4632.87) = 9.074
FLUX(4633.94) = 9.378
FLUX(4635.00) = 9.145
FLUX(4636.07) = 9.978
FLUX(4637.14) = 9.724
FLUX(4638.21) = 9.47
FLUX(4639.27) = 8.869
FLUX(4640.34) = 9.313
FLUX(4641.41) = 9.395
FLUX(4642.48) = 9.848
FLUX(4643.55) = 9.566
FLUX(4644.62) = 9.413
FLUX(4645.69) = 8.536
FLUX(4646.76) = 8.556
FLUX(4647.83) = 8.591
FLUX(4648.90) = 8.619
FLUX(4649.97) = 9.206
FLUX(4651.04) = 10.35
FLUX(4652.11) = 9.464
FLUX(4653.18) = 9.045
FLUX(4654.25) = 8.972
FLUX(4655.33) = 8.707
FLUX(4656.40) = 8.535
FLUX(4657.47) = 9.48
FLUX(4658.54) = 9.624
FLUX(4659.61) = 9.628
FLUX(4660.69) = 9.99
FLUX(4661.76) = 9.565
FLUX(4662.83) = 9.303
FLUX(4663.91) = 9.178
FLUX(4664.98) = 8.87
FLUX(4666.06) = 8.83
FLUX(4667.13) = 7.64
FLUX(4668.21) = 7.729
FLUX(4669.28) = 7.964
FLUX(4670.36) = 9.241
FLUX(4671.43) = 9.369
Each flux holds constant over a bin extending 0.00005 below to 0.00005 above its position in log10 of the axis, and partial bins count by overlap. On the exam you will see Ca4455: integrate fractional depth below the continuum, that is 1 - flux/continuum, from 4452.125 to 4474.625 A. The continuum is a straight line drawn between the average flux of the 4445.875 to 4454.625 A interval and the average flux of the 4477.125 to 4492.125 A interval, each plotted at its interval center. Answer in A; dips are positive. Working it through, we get 1.0 A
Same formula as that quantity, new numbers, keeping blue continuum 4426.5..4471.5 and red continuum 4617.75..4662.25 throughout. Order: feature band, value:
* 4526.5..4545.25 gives 0.08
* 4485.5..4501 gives -0.69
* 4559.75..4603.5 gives -0.69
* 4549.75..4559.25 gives 0.17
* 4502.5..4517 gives -1.31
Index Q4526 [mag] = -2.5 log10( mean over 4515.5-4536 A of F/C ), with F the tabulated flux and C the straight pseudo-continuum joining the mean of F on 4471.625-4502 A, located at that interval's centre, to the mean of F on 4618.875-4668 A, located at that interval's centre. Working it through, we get 0.04 mag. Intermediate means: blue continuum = 9.24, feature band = 8.89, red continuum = 9.22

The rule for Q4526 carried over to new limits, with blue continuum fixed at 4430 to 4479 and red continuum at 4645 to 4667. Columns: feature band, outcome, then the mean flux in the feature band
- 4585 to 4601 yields -0.04 mag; 9.36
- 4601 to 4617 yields -0.06 mag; 9.54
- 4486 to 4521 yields -0.07 mag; 9.44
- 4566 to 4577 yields -0.06 mag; 9.45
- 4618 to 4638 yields -0.03 mag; 9.35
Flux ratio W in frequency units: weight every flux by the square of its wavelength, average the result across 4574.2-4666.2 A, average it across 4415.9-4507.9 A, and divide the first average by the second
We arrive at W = 1.1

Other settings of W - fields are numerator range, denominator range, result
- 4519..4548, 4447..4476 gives 1.06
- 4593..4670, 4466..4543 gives 1.07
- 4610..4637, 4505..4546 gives 1.07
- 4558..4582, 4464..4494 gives 1.05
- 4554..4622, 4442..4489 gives 1.10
